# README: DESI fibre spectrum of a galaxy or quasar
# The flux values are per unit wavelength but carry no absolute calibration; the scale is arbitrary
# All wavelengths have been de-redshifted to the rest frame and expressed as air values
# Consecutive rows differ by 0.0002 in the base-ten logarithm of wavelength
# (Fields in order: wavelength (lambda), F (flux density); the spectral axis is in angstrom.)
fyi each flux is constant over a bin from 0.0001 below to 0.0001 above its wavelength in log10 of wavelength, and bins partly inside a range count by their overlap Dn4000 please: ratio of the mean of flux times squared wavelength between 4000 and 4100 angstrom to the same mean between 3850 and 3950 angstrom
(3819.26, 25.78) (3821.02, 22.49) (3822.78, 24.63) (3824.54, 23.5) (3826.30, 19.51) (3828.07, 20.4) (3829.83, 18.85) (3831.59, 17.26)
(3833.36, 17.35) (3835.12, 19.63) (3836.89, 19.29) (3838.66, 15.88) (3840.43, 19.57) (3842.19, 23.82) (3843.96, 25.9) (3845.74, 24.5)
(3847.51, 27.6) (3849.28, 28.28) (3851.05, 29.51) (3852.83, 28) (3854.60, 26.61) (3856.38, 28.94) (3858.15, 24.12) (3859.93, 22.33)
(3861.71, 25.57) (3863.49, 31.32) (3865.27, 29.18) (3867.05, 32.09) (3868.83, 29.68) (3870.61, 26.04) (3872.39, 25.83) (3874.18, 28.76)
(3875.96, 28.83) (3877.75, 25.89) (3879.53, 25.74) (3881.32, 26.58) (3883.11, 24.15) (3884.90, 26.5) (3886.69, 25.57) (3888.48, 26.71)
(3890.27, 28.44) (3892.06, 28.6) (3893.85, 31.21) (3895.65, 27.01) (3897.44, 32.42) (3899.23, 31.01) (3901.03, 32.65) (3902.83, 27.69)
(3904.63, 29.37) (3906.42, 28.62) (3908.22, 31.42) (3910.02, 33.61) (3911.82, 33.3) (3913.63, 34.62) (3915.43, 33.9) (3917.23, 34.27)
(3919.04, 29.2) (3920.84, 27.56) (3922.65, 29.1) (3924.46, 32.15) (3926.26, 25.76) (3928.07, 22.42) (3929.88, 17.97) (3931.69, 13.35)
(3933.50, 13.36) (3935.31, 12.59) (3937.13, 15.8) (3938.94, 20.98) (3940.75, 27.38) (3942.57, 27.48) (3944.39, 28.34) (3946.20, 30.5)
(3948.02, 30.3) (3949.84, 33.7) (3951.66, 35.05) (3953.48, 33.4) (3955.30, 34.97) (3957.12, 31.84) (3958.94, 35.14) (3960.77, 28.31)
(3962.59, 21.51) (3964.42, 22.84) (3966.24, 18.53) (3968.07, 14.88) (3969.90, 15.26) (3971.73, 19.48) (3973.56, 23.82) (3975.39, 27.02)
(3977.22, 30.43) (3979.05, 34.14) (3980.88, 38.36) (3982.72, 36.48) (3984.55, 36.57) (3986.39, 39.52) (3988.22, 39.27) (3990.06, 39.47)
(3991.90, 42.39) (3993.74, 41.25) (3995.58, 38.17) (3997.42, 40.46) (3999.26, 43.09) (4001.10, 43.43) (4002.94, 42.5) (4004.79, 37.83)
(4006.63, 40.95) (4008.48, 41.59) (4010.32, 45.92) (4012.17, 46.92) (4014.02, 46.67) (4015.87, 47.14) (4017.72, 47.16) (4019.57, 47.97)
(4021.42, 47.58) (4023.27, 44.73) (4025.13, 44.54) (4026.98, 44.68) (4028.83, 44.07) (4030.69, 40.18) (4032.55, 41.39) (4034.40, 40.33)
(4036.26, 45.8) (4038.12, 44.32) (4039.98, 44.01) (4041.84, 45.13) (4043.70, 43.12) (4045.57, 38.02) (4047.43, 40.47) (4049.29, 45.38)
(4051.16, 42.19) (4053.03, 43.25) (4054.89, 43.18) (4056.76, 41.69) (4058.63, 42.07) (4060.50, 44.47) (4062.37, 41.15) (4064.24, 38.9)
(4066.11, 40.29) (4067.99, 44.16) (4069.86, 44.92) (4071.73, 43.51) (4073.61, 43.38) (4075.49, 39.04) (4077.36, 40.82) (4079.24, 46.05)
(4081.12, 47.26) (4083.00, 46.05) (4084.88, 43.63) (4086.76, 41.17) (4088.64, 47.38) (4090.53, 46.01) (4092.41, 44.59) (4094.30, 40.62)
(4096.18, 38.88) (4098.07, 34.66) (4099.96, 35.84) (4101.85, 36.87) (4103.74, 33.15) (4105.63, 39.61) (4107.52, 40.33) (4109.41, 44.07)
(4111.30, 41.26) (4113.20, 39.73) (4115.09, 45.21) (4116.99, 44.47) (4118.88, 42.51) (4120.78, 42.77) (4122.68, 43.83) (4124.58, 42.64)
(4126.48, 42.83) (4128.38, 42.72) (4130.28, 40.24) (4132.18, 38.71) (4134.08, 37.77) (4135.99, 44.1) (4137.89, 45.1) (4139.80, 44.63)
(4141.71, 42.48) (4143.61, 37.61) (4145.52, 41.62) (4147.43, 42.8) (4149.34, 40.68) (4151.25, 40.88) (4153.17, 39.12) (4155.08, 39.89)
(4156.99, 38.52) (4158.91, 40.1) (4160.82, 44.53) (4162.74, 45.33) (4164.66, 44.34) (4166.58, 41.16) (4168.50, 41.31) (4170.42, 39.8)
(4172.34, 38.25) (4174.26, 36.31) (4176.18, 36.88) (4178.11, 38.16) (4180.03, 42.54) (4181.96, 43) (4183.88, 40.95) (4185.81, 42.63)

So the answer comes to 1.70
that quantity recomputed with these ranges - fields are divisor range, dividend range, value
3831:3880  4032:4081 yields 1.86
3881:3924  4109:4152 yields 1.58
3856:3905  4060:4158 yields 1.67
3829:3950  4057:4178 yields 1.77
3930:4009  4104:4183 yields 1.47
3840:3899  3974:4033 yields 1.62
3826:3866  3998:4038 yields 2.03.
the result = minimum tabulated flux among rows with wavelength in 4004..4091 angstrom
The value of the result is 37.83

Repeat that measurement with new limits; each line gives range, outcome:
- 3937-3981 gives 14.88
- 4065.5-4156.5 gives 33.15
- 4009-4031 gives 40.18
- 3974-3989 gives 27.02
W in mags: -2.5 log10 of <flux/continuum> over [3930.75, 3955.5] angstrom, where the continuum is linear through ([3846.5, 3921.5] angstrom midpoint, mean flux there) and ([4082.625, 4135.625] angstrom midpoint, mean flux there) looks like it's 0.26 mag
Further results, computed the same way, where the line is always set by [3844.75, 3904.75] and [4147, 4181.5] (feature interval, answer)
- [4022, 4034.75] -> -0.239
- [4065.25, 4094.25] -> -0.187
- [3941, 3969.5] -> 0.115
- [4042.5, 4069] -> -0.175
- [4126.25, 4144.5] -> -0.062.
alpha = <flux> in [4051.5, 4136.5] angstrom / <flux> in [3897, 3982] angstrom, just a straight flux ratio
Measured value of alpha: 1.53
